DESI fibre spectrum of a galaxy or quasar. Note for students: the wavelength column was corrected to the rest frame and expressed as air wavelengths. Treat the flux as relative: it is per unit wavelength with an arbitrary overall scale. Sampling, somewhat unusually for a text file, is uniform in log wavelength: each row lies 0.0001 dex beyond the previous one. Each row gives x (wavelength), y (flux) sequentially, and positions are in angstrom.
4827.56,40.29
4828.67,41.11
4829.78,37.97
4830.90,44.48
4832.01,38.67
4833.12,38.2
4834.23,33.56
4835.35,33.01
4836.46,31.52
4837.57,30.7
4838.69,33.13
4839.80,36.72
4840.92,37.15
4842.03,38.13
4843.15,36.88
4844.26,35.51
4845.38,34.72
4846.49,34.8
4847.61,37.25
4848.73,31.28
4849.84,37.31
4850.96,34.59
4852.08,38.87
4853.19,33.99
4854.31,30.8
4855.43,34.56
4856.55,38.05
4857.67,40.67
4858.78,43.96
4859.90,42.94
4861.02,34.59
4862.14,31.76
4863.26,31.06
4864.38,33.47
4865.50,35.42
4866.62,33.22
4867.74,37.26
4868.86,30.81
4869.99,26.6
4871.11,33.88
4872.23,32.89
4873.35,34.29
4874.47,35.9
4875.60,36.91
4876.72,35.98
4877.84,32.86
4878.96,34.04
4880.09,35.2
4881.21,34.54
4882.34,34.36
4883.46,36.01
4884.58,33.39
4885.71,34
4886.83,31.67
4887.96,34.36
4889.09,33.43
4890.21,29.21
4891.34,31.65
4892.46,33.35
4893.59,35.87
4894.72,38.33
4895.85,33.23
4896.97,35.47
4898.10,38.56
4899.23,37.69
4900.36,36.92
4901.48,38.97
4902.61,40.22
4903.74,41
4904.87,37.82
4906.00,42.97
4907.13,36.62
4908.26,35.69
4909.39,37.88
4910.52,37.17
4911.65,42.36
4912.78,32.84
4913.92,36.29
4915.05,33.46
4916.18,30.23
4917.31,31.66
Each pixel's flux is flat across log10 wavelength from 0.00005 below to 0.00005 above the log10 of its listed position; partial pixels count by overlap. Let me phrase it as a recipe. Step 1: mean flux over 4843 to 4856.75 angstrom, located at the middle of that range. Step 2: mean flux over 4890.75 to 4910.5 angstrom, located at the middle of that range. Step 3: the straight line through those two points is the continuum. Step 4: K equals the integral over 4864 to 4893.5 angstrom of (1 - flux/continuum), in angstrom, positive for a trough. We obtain 2.1 angstrom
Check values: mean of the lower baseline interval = 35.2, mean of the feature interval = 33.7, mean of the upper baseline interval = 37.2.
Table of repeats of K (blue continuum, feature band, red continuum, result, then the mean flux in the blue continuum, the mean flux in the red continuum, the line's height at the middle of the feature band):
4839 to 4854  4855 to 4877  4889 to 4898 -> -0.1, 35.8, 34.1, 35.1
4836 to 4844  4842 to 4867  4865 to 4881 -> -0.9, 35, 34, 34.5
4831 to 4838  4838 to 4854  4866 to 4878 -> -0.5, 35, 33.7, 34.6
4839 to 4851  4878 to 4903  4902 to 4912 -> 2.1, 35.9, 39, 38.2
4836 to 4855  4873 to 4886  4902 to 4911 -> 0.8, 34.9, 38.7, 37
